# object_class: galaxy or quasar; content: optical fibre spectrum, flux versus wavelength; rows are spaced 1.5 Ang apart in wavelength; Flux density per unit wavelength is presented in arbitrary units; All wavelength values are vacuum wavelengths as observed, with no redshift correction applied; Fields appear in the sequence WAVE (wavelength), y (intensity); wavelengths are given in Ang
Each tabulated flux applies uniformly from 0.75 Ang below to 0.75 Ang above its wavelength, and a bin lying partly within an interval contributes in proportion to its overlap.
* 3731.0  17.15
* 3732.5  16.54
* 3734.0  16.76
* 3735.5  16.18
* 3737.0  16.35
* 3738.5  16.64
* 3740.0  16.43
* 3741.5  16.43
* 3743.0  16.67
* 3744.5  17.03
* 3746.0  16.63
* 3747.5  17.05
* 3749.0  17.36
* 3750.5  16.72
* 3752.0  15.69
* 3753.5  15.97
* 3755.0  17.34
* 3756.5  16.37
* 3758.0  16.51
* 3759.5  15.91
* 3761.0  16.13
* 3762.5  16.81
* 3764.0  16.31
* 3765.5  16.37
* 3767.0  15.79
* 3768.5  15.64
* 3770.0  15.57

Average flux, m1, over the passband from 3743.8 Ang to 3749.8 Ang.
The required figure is 17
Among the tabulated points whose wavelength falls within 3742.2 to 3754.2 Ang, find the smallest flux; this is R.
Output 15.69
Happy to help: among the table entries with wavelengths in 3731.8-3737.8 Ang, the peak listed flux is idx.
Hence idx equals 16.76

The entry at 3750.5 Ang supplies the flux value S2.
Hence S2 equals 16.72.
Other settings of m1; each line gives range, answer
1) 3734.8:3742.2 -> 16.4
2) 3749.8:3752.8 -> 16.2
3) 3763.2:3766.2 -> 16.3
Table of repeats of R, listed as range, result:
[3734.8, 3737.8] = 16.18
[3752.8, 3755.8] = 15.97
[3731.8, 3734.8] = 16.54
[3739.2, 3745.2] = 16.43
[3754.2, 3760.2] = 15.91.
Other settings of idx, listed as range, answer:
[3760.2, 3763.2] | 16.81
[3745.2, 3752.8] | 17.36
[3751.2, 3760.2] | 17.34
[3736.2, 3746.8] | 17.03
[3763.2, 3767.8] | 16.37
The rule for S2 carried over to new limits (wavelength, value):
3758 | 16.51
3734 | 16.76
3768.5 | 15.64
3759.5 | 15.91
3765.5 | 16.37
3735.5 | 16.18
